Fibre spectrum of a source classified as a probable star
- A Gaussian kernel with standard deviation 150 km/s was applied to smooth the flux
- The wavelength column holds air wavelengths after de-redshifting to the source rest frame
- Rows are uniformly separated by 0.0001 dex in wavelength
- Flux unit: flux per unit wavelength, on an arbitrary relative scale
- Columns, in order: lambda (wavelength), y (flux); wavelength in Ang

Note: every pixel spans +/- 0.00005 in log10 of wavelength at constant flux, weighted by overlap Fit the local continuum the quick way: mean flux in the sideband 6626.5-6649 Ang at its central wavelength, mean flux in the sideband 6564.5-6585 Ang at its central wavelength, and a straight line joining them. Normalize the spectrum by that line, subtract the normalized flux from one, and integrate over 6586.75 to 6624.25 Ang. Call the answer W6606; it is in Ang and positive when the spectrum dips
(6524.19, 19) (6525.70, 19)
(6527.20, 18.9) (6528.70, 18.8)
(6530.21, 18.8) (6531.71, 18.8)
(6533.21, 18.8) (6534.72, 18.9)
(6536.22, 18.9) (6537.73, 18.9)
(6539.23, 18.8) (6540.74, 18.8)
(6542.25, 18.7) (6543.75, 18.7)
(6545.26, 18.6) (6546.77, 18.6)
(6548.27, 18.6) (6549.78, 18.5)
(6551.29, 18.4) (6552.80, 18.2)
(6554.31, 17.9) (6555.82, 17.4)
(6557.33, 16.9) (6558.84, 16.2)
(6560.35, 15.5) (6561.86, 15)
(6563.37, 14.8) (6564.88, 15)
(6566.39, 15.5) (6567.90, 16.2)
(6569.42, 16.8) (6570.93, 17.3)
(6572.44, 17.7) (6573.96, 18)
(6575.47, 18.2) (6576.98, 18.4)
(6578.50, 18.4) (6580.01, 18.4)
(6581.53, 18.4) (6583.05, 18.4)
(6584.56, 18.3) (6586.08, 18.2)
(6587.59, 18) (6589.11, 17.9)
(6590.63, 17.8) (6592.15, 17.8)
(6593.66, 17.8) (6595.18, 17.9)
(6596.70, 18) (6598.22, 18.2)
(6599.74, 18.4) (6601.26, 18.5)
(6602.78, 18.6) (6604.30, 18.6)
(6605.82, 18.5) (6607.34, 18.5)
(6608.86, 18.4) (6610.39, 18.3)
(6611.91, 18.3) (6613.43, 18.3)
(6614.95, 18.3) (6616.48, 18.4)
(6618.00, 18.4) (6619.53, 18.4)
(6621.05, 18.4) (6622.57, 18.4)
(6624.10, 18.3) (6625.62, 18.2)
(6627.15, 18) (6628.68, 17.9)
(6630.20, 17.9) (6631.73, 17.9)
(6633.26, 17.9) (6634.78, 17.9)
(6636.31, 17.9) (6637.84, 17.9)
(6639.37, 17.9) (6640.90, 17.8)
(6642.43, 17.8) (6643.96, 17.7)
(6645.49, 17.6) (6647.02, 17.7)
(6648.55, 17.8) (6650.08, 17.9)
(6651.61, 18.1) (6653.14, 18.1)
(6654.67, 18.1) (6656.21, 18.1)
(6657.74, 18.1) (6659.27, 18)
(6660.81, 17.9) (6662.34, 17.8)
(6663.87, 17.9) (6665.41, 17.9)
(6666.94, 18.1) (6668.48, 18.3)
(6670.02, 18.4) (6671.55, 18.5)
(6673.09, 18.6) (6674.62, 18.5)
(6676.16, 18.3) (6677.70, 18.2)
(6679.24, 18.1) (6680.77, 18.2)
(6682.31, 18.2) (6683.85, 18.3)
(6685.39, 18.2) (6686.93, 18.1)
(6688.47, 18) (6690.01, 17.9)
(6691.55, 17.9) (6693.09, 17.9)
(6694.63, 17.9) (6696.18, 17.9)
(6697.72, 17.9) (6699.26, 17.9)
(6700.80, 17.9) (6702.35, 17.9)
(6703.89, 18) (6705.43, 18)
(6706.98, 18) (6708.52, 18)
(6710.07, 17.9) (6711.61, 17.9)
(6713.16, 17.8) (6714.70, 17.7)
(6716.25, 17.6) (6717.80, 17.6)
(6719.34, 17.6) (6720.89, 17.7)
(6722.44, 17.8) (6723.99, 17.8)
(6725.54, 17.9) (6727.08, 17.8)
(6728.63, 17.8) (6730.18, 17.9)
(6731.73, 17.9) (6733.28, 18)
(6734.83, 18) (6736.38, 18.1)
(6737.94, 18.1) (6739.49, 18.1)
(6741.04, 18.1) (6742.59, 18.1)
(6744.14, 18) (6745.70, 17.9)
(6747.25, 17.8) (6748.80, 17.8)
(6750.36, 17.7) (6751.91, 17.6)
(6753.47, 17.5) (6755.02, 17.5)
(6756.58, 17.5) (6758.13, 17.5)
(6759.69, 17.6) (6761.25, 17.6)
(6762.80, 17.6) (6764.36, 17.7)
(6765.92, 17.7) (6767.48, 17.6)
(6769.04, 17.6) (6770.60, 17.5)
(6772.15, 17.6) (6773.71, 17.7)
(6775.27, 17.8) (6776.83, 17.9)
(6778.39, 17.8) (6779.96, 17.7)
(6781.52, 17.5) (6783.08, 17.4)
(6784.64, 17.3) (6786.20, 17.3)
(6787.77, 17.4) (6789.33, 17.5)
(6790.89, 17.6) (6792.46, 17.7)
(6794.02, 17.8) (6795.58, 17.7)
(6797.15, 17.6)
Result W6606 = -1.21 Ang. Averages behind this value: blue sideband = 17.5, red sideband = 17.8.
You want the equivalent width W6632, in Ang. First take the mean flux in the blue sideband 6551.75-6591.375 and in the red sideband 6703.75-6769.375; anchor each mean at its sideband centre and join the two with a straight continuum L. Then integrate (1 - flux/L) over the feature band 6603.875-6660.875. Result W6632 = -2.1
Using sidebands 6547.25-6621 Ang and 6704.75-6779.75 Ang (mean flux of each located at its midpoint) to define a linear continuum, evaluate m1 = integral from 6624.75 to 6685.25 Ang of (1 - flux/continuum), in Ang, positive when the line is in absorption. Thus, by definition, -0.9 Ang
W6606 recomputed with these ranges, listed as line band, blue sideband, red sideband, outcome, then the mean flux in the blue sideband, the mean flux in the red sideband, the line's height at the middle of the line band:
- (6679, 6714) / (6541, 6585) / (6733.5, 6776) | -0.6 Ang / 17.5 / 17.8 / 17.7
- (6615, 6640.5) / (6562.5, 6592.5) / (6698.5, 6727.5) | -0.7 Ang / 17.5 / 17.8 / 17.6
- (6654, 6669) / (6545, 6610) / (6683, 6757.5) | -0.2 Ang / 17.7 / 17.9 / 17.8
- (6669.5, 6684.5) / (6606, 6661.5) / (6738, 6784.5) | -0.3 Ang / 18.1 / 17.7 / 17.9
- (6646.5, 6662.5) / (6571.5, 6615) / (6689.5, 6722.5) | 0.0 Ang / 18.2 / 17.8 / 18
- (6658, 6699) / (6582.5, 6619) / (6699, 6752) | -0.2 Ang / 18.2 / 17.9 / 18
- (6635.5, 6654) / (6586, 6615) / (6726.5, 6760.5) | 0.3 Ang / 18.2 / 17.8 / 18.1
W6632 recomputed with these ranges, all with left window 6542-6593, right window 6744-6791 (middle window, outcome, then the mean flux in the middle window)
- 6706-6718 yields -0.2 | 17.8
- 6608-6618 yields -0.4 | 18.3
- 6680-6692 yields -0.4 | 18.1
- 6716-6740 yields -0.4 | 17.9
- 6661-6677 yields -0.6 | 18.2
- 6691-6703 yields -0.2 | 17.9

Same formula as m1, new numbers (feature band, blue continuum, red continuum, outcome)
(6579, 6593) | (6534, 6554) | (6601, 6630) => 0.25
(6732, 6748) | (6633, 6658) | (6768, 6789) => -0.31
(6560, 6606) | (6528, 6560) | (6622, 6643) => 1.54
